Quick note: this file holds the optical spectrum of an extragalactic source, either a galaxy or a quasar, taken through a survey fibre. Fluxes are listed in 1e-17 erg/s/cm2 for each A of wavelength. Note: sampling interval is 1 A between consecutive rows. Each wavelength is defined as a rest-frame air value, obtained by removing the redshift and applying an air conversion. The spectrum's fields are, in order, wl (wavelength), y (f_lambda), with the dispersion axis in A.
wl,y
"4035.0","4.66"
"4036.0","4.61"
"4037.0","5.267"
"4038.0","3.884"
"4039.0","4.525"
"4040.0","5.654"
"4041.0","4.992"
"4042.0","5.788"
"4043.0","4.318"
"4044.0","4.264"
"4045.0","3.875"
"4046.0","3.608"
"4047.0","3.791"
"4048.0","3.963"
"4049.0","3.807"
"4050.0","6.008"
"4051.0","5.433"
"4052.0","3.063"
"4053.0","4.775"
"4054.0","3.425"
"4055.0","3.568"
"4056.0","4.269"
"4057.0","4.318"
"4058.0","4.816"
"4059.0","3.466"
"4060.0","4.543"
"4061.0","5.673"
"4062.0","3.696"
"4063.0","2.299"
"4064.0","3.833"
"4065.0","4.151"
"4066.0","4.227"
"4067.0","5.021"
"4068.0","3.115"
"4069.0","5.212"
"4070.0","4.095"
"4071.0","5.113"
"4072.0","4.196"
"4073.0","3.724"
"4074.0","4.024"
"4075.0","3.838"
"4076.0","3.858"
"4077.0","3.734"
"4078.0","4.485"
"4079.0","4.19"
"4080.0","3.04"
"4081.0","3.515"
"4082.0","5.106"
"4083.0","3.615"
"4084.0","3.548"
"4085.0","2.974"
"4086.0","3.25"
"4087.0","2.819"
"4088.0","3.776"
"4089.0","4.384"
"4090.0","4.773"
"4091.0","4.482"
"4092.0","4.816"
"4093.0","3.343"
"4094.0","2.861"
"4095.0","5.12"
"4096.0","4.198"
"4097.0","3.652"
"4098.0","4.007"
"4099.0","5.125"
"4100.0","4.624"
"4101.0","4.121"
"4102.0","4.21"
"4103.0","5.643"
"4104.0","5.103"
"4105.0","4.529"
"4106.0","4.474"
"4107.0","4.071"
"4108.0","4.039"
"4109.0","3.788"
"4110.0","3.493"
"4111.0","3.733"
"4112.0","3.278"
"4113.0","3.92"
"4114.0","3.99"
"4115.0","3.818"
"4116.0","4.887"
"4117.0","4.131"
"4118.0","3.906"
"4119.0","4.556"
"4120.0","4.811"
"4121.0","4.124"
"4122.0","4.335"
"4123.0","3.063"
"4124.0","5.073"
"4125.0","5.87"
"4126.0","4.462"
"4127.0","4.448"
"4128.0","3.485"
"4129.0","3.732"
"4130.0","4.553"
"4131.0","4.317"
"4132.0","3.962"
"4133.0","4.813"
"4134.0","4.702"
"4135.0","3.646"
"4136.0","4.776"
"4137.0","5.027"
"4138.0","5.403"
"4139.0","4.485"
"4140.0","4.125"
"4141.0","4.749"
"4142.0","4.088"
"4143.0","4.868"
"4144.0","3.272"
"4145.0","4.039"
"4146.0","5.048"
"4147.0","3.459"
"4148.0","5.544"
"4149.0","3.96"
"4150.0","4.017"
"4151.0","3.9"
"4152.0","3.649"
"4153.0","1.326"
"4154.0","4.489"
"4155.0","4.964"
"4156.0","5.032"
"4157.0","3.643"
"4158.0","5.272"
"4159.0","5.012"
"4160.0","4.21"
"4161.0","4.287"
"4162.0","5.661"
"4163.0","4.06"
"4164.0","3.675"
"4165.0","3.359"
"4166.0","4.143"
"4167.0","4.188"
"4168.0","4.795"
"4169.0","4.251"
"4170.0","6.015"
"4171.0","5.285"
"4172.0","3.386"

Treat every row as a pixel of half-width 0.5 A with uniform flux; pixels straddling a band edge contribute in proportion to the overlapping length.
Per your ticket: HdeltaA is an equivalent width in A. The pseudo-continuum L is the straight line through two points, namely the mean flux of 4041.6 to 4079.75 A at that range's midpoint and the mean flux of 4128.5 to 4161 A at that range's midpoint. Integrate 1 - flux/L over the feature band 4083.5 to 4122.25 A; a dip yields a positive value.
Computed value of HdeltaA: 1.21 A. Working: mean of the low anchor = 4.19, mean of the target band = 4.12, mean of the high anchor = 4.31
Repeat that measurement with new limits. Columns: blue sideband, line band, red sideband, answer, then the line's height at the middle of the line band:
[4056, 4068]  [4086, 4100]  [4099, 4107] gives 1.4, 4.54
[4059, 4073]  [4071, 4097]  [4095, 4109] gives 2.4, 4.32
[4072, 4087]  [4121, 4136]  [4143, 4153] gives -1.5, 3.93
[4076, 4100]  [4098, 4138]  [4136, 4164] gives -1.8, 4.15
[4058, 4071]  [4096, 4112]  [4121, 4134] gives 0.0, 4.28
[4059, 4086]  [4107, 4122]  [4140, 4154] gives -0.1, 4.01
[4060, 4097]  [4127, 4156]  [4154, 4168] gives 0.6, 4.34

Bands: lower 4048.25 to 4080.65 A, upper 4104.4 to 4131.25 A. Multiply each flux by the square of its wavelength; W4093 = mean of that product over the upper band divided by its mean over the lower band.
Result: 1.0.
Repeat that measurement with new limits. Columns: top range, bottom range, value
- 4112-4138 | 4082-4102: 1.10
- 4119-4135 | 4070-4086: 1.14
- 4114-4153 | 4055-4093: 1.10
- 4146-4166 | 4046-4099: 1.08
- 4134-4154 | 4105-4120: 1.05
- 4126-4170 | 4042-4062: 1.05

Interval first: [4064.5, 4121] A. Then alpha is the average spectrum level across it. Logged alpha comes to 4.12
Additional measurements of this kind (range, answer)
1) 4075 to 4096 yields 3.89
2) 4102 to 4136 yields 4.27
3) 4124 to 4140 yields 4.52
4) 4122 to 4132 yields 4.32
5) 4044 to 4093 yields 4.06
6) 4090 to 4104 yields 4.37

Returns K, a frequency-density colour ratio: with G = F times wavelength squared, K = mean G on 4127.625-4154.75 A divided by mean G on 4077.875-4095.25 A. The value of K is 1.12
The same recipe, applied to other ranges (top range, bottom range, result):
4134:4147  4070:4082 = 1.14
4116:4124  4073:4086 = 1.14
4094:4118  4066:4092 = 1.07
